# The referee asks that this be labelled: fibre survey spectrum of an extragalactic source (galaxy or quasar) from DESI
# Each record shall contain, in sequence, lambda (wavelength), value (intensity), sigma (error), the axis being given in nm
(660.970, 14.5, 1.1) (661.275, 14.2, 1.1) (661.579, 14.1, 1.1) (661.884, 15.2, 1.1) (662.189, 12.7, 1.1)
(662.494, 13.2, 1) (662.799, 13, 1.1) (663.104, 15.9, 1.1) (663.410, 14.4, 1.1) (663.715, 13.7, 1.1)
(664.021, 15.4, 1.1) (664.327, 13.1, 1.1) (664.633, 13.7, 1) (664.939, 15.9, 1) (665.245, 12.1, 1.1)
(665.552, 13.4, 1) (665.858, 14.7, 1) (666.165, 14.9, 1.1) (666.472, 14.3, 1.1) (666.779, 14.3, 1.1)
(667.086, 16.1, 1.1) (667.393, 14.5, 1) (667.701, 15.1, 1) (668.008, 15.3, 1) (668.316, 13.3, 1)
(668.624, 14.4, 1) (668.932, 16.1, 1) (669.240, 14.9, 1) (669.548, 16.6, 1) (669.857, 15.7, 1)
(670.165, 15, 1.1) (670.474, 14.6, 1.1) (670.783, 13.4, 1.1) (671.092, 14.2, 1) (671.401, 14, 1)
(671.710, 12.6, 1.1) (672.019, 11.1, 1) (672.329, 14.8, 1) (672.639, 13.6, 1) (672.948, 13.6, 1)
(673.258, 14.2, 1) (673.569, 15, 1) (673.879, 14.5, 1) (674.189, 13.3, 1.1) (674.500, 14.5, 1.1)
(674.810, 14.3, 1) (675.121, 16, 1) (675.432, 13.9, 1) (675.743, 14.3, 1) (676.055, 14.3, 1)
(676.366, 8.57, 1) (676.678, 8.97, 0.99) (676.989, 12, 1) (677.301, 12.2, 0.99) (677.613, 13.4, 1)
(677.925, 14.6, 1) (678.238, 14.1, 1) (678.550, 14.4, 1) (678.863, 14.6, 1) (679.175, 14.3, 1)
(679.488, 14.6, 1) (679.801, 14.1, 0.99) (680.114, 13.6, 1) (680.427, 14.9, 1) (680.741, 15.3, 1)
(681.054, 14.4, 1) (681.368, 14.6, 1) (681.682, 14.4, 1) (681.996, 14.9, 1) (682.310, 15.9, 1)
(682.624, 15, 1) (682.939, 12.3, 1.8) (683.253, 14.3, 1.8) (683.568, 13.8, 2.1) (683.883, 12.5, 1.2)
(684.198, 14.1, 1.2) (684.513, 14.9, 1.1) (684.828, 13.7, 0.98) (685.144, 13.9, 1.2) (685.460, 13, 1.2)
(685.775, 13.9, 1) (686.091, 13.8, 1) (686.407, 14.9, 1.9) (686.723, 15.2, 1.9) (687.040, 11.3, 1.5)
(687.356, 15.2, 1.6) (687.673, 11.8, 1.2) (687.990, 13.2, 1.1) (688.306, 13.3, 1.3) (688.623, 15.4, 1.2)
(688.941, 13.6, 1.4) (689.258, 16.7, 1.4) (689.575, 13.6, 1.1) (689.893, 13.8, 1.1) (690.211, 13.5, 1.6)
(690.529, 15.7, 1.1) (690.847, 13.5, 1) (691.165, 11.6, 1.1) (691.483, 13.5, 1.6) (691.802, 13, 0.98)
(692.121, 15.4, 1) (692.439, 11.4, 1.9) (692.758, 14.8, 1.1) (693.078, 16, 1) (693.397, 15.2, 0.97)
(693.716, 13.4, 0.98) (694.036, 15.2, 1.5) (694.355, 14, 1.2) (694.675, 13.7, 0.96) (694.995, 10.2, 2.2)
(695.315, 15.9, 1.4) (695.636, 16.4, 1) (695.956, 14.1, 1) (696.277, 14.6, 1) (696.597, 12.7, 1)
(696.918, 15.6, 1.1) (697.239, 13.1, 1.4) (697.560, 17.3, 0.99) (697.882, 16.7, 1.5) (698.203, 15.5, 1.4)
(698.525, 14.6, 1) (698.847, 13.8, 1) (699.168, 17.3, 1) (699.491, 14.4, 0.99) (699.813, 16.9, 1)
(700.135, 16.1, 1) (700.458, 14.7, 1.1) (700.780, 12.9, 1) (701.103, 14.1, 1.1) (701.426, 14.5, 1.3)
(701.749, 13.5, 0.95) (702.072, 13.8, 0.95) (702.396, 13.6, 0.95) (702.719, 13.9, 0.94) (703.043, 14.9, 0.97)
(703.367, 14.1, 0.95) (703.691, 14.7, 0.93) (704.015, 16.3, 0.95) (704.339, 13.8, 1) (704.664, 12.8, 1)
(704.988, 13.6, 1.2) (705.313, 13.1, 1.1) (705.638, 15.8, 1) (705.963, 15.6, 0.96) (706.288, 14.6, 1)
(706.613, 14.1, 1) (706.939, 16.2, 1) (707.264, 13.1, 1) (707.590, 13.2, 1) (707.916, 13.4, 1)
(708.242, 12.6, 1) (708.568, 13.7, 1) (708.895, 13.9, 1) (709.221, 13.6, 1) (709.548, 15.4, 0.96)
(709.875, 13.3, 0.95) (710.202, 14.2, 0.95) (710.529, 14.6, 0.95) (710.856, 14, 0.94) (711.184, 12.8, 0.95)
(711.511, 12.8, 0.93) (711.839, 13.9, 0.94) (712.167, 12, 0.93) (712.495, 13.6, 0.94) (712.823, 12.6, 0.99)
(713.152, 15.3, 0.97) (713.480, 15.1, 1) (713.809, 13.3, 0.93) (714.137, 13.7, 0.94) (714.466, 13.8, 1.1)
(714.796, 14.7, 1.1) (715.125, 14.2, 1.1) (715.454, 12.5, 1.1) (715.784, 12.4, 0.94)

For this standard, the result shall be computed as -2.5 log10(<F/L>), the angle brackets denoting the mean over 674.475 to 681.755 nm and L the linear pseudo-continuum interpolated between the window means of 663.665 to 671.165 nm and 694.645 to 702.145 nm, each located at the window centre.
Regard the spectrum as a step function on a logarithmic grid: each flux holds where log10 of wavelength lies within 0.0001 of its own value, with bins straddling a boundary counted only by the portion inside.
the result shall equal 0.07 mag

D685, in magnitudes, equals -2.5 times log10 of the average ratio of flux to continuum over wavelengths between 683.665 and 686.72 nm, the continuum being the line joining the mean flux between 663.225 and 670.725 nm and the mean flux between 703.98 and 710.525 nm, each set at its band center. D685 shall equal 0.035 mag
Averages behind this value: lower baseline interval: 14.6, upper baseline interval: 14.1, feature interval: 13.9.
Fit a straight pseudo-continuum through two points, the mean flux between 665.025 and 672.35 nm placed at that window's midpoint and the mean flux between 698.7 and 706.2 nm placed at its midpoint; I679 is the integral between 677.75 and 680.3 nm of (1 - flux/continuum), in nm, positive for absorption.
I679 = 0.03 nm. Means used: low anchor 14.4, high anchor 14.5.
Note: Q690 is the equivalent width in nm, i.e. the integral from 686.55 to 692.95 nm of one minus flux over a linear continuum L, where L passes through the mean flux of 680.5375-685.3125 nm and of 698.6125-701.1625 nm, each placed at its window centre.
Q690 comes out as 0.35 nm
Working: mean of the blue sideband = 14.3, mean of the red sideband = 15.1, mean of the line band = 13.8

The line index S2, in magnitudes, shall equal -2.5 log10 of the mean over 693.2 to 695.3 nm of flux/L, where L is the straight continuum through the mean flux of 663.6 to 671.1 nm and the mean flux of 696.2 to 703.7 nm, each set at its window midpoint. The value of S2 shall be 0.07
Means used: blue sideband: 14.6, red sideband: 14.7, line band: 13.8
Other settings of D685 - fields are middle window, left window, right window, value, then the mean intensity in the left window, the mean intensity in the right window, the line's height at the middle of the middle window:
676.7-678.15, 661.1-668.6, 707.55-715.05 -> 0.11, 14.3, 13.7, 14.1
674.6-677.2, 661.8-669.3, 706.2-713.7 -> 0.11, 14.4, 13.8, 14.2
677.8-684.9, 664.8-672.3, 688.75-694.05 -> -0.01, 14.4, 14.1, 14.2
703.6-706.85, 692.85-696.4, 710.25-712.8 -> -0.05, 14.4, 13.4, 13.8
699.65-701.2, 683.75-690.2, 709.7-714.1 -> -0.09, 13.9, 13.7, 13.8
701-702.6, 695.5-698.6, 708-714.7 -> 0.05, 15.1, 13.7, 14.6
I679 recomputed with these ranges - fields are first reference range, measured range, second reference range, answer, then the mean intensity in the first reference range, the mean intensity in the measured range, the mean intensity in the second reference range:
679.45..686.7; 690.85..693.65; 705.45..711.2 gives 0.07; 14.2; 13.8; 14.1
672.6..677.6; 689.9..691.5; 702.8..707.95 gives 0.03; 13.3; 13.6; 14.3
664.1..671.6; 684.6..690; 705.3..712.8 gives 0.12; 14.6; 13.9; 13.9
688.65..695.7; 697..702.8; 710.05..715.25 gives -0.36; 14.1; 14.8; 13.8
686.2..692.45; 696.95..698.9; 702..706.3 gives -0.16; 13.8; 15.3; 14.3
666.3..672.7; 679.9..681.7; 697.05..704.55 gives 0.01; 14.5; 14.5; 14.8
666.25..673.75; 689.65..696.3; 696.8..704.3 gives 0.33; 14.4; 14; 14.9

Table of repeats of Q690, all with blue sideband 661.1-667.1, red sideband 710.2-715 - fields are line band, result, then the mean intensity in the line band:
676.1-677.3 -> 0.30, 10.6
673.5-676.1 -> -0.07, 14.4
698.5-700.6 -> -0.24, 15.5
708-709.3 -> 0.03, 13.4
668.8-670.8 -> -0.17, 15.3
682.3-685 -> 0.01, 14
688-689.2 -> -0.02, 14.2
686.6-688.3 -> 0.08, 13.3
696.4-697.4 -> 0.00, 13.8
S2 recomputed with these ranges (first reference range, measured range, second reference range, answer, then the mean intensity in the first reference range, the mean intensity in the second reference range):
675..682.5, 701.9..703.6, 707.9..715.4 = -0.024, 13.8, 13.7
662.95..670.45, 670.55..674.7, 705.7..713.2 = 0.061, 14.7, 13.8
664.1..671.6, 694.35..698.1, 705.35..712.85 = -0.036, 14.6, 13.9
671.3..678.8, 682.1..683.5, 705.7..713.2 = -0.065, 13.4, 13.8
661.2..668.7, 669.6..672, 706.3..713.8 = 0.006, 14.3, 13.8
